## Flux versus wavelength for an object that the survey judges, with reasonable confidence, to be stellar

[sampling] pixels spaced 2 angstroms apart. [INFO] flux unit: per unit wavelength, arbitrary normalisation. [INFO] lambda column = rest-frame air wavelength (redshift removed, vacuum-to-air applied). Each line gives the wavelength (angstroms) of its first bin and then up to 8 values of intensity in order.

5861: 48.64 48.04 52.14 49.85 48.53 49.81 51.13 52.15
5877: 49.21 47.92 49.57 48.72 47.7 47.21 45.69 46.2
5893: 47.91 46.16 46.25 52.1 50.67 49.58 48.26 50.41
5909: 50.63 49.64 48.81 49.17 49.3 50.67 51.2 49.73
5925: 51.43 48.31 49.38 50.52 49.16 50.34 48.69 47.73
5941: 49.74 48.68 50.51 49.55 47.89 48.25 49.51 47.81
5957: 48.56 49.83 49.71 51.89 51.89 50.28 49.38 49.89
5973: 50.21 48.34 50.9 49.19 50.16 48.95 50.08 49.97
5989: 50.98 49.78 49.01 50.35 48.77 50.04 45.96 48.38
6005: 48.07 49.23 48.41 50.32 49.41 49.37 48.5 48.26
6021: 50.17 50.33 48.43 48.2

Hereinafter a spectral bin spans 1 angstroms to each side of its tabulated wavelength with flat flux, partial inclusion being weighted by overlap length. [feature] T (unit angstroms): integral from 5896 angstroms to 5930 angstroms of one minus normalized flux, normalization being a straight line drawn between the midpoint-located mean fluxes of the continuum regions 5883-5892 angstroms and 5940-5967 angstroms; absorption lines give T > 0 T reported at -1.3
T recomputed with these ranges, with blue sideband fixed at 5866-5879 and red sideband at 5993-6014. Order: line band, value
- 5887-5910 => 0.6 angstroms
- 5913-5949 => -0.1 angstroms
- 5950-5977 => -0.3 angstroms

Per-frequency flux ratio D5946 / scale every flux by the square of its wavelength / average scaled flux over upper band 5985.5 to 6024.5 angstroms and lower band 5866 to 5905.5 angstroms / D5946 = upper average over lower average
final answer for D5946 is 1.05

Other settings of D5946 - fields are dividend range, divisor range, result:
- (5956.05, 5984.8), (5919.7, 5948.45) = 1.02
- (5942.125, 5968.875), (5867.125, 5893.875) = 1.05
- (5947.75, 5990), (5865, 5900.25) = 1.05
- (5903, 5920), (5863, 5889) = 1.02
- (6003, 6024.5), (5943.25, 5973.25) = 1.01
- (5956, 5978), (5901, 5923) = 1.02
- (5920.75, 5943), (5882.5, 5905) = 1.05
